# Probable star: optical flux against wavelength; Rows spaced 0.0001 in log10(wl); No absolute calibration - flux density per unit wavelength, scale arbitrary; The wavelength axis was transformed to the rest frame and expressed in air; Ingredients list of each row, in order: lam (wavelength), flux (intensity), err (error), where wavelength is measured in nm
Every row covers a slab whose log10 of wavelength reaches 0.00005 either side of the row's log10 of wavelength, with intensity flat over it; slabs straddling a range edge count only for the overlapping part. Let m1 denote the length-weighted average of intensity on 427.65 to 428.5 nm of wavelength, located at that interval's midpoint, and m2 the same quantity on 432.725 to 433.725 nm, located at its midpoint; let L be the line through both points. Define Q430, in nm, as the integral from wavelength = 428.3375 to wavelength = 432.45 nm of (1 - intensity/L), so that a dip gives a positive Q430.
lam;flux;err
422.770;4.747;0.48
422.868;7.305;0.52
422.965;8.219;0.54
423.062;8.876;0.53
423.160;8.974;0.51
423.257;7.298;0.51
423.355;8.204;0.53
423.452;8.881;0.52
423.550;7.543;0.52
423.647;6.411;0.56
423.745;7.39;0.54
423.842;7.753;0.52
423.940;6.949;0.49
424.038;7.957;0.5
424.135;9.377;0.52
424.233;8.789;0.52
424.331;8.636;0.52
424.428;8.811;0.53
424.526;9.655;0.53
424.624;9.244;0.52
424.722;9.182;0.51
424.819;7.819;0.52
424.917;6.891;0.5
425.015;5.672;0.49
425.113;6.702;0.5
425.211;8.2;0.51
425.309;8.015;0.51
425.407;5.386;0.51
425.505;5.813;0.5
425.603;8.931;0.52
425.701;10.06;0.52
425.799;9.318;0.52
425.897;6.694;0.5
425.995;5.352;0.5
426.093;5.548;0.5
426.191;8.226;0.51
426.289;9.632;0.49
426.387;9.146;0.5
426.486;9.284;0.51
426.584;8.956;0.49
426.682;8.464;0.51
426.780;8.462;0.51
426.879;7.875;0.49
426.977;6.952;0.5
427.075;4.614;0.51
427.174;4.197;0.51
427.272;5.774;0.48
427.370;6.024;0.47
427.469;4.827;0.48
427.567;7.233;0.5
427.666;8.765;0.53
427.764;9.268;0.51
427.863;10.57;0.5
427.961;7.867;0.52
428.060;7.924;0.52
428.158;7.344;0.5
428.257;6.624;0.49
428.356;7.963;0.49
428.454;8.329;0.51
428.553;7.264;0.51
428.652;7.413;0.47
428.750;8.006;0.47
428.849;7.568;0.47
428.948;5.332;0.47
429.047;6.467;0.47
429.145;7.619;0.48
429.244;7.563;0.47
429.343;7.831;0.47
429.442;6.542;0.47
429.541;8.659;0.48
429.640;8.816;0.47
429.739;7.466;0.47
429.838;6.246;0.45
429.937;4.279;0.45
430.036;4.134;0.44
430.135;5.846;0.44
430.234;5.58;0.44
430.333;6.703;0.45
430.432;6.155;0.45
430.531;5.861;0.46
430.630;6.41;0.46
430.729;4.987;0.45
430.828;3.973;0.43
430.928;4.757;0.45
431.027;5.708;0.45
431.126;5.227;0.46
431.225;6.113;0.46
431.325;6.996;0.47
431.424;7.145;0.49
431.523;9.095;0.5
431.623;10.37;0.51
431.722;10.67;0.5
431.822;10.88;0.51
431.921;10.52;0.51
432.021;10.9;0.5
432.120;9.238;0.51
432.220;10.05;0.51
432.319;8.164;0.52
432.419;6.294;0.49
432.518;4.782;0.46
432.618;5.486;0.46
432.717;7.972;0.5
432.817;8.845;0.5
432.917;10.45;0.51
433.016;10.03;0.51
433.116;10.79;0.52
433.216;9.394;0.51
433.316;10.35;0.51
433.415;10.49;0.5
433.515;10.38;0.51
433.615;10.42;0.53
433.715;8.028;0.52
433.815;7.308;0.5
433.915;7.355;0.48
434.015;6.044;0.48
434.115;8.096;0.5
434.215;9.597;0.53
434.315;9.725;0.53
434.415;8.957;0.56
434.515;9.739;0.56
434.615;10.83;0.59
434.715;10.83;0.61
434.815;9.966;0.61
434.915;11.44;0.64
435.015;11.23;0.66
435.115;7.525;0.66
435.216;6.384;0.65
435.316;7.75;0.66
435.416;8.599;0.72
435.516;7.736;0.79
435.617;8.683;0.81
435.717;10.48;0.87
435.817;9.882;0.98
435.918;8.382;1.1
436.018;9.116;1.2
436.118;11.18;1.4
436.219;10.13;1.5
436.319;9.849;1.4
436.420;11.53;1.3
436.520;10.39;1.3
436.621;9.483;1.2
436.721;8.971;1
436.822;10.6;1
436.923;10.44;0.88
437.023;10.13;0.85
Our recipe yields 0.80 nm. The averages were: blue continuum 8.28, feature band 7.27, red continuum 9.91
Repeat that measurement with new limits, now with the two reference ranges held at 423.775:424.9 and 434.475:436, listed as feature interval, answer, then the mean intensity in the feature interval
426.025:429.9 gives 0.56 nm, 7.48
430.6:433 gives 0.34 nm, 7.76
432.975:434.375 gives 0.01 nm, 9.13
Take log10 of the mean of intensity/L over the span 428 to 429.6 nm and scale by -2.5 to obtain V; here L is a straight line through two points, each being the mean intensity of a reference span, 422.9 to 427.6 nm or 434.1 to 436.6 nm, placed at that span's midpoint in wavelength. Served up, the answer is 0.13 mag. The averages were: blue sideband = 7.67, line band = 7.41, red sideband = 9.54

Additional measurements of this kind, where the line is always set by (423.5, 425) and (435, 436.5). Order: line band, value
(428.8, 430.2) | 0.268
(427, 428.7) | 0.179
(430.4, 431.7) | 0.330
